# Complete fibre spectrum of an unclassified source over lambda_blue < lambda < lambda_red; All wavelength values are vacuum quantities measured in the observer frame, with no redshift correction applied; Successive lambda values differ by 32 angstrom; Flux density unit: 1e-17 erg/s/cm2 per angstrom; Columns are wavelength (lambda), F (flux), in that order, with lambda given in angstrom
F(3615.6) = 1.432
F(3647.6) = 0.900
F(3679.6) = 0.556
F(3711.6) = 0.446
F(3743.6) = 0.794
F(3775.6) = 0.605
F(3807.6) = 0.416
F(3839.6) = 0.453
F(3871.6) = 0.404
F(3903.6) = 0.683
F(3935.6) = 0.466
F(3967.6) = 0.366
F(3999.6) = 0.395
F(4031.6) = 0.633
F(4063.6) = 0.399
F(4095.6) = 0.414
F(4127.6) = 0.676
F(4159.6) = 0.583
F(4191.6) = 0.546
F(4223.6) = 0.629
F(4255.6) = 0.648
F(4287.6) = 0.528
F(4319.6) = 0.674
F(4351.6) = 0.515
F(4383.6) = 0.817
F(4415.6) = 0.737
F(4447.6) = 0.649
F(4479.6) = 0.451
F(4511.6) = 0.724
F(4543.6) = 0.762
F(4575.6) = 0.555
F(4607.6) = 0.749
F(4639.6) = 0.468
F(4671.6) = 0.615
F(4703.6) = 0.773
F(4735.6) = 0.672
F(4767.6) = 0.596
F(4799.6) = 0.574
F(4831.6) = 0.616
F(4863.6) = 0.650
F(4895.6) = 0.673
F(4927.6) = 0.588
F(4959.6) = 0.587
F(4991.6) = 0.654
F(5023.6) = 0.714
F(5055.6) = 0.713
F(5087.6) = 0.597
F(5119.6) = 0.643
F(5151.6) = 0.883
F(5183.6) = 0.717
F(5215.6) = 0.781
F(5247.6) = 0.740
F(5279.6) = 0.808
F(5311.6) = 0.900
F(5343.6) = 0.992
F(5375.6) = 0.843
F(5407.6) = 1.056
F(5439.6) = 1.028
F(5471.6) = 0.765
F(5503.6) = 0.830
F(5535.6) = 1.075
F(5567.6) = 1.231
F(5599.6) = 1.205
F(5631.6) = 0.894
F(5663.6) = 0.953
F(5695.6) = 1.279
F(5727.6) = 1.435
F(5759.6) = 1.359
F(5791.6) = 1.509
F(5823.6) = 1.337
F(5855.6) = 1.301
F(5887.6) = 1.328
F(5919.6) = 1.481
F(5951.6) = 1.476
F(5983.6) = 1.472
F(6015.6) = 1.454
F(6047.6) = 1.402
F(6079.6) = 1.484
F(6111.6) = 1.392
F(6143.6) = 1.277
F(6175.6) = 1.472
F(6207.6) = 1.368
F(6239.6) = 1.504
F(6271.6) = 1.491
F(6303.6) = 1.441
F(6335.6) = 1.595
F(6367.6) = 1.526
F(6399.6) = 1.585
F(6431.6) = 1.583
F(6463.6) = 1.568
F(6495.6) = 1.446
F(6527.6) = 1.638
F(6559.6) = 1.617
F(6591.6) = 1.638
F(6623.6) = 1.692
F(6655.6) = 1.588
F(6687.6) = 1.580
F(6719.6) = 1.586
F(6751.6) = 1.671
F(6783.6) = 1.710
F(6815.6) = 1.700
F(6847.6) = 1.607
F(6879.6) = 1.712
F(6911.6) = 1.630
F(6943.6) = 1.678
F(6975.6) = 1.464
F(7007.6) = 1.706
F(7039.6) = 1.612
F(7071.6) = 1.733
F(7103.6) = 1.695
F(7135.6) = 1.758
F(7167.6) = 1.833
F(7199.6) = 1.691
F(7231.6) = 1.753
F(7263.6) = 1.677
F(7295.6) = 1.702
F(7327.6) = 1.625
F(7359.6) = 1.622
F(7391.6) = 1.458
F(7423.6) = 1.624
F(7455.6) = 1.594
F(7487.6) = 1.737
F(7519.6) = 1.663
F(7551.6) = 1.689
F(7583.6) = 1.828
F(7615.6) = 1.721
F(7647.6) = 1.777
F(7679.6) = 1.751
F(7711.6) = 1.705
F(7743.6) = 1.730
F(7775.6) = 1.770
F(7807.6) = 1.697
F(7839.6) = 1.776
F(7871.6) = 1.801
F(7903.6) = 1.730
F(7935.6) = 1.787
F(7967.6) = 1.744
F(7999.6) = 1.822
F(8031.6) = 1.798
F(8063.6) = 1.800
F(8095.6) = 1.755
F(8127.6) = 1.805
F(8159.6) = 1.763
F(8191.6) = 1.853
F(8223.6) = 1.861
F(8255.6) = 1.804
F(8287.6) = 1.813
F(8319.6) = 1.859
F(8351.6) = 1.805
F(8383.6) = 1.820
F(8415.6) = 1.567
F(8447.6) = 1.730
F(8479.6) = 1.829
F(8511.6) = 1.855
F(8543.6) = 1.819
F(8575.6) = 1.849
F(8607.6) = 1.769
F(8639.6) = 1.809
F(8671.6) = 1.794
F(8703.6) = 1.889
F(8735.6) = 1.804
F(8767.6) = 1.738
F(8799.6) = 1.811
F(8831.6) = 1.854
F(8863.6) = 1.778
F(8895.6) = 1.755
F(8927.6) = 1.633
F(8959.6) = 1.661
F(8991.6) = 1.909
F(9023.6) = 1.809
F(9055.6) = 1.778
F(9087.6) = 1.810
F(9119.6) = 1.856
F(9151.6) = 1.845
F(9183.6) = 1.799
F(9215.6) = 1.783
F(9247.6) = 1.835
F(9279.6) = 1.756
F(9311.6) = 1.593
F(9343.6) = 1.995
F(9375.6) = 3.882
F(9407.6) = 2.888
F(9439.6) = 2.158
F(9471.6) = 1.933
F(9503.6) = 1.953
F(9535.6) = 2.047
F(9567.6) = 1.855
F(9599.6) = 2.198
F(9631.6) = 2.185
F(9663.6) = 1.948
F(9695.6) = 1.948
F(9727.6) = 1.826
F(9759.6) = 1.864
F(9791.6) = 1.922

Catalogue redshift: 0.429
